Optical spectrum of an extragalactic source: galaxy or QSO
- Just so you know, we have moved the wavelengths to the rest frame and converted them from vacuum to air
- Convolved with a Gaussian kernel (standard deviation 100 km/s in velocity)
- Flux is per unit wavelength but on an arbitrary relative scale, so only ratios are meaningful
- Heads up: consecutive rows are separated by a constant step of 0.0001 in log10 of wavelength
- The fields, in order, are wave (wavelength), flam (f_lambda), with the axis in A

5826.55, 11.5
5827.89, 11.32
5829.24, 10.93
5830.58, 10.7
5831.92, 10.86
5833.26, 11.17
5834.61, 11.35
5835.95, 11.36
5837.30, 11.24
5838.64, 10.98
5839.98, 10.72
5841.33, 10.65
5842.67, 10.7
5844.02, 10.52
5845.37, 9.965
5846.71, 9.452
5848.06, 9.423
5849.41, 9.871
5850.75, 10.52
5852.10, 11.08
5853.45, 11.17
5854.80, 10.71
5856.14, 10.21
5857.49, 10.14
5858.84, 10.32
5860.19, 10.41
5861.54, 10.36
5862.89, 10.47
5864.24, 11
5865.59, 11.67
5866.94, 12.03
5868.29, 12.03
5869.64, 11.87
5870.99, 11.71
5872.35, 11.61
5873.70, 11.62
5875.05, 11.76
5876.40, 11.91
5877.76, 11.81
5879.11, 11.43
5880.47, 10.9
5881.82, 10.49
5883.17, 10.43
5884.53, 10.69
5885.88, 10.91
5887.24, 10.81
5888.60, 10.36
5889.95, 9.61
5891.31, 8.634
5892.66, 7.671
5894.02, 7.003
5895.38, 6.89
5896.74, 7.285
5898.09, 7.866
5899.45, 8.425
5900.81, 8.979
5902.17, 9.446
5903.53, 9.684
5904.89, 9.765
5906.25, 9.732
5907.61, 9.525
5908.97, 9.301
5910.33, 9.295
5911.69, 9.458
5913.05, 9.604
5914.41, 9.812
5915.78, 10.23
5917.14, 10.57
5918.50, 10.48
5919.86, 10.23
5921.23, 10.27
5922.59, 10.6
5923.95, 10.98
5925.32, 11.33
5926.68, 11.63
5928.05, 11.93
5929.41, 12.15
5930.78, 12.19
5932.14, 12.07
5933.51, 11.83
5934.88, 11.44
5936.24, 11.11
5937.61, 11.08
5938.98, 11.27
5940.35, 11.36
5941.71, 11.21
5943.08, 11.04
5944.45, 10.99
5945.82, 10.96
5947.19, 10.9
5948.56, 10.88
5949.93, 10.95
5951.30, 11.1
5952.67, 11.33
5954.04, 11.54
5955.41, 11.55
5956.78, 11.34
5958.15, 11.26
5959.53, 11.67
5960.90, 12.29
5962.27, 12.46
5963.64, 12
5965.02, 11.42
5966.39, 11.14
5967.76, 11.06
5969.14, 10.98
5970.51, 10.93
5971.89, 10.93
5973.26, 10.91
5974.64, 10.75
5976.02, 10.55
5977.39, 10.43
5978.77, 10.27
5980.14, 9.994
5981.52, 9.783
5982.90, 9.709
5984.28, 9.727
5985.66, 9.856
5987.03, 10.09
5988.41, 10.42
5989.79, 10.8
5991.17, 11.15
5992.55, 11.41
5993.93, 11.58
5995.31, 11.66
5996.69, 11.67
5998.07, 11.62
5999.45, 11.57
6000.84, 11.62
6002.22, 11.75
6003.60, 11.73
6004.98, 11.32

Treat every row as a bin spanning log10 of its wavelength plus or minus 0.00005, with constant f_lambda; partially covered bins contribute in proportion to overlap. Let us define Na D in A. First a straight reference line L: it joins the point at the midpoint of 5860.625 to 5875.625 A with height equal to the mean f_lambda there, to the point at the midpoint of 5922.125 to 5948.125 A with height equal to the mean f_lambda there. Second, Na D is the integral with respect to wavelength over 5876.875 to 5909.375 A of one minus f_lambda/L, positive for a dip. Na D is 5.5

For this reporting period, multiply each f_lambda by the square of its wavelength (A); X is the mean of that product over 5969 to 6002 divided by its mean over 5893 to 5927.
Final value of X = 1.16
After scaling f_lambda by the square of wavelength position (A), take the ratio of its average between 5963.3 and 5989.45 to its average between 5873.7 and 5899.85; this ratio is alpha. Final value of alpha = 1.11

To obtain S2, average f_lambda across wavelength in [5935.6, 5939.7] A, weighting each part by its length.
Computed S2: 11.1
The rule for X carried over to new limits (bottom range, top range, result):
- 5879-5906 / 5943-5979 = 1.23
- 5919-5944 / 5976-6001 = 0.97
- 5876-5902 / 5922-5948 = 1.21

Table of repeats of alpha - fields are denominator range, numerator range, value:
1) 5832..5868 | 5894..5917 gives 0.86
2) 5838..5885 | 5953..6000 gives 1.05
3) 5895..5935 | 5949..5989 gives 1.10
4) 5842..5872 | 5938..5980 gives 1.08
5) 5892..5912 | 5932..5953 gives 1.31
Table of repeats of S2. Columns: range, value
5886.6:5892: 9.85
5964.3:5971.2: 11.1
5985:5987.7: 10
